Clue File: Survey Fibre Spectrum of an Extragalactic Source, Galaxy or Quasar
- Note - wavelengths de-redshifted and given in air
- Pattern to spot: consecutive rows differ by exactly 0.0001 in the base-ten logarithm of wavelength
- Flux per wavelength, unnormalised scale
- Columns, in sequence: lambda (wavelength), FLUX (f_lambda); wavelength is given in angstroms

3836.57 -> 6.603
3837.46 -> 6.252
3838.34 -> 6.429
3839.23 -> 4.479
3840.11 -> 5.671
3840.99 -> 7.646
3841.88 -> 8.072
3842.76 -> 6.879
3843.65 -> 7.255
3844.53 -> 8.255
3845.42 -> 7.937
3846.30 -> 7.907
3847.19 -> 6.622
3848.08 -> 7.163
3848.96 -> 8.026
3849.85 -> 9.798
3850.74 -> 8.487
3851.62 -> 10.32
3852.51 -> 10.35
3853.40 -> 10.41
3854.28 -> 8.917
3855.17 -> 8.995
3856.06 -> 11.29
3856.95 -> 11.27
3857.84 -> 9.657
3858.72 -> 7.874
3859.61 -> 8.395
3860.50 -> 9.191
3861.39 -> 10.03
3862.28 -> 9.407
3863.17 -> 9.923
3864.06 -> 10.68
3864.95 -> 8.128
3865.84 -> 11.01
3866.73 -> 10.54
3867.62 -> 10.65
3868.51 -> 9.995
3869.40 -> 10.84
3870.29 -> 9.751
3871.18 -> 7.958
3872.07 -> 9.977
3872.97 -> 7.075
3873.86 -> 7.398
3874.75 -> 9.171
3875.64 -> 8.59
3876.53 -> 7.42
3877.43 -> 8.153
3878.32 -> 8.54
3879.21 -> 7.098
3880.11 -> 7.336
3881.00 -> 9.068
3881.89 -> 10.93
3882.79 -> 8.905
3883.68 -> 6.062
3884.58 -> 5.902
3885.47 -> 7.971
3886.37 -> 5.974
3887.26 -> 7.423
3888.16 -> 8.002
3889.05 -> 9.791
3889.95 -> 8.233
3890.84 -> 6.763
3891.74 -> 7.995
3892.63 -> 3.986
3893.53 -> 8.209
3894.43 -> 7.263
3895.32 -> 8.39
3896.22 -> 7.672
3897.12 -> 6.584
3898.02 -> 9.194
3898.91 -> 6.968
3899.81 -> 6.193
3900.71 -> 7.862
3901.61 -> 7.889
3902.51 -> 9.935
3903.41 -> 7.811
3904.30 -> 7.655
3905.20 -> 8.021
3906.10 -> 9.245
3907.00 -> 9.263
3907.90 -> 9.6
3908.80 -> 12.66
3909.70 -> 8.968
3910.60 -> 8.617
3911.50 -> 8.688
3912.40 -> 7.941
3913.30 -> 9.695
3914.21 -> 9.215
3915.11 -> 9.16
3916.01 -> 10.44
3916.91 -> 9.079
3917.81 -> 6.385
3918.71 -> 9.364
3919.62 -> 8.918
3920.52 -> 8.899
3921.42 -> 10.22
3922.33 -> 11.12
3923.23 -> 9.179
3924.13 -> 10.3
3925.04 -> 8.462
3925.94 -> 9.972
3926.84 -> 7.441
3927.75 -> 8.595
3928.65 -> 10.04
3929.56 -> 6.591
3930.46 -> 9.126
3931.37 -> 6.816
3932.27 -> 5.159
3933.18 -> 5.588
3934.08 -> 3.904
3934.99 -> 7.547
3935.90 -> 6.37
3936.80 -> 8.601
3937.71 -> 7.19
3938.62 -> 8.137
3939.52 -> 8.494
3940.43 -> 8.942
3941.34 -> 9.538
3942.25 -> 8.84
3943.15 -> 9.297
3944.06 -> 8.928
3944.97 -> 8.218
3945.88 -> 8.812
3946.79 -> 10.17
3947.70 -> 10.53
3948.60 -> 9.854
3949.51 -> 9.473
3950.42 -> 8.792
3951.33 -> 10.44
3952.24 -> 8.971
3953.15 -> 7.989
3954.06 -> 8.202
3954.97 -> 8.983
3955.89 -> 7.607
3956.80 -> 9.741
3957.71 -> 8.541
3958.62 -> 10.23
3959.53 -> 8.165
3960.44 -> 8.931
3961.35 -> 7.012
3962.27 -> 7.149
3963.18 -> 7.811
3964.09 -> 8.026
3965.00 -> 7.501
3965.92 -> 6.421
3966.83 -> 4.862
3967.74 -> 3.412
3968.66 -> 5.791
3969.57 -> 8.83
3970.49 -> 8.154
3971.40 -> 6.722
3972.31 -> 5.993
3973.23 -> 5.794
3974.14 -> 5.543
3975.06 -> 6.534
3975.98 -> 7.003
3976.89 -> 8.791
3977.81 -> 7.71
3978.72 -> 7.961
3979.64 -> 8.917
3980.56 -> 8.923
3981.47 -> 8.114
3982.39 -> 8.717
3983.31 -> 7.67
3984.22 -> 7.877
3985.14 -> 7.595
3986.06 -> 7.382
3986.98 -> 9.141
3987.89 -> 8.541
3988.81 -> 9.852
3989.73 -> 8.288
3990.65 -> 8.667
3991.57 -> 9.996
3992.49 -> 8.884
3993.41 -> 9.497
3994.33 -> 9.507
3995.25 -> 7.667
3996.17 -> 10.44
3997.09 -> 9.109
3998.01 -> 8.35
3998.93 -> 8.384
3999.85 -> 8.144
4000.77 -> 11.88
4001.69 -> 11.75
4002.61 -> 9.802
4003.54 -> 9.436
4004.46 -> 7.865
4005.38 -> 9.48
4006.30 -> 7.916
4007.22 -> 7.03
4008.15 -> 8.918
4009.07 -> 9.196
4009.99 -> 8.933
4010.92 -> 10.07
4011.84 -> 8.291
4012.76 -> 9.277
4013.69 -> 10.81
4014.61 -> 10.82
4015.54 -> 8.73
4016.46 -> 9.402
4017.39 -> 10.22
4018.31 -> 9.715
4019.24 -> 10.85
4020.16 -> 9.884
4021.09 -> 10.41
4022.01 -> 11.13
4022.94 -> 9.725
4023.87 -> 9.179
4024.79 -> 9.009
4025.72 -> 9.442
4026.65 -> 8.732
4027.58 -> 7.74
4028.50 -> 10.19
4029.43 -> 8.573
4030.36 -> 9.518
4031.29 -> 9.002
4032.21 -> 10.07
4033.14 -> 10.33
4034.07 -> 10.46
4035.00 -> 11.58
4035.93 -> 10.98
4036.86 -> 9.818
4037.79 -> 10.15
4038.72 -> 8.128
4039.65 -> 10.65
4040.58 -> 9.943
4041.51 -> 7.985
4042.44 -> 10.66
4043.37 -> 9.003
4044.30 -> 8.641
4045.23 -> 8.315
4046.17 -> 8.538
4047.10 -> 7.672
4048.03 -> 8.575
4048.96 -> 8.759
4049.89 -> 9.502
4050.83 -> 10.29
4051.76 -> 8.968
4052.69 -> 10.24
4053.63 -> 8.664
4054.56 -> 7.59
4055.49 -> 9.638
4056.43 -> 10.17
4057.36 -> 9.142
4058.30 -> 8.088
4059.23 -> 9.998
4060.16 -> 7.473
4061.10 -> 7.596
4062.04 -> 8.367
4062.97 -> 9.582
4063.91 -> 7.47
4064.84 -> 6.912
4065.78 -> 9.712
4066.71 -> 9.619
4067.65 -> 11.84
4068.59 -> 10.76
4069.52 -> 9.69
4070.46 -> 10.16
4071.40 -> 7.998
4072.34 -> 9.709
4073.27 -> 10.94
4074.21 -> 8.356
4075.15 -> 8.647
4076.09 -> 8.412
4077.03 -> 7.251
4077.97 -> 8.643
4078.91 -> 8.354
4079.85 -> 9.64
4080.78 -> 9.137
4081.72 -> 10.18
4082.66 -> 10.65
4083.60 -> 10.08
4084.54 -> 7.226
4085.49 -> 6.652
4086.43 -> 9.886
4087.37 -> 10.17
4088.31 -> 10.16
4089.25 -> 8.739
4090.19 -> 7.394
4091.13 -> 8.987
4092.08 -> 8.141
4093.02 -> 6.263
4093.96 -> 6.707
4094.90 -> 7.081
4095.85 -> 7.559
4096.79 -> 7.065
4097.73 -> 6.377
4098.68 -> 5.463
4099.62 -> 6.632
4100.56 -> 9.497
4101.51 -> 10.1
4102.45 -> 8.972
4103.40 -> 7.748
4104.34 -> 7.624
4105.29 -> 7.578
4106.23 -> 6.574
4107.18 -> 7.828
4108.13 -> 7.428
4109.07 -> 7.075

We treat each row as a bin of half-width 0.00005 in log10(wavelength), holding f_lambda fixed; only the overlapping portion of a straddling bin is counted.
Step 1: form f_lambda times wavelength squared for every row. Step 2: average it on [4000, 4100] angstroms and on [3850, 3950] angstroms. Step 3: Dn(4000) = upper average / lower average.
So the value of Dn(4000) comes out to 1.13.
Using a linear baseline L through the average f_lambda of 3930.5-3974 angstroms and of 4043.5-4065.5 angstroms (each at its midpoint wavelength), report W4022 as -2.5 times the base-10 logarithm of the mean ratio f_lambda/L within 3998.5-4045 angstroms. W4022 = -0.13 mag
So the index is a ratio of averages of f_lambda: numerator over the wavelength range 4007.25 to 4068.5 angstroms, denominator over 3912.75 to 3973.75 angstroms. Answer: 1.1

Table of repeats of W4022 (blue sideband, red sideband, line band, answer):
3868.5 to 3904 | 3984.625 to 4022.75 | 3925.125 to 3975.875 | 0.10 mag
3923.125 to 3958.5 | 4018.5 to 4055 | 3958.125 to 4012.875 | 0.09 mag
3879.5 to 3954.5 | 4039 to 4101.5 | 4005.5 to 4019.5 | -0.09 mag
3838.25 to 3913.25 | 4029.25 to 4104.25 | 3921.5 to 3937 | 0.08 mag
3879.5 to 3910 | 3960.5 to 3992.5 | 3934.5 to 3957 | -0.13 mag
